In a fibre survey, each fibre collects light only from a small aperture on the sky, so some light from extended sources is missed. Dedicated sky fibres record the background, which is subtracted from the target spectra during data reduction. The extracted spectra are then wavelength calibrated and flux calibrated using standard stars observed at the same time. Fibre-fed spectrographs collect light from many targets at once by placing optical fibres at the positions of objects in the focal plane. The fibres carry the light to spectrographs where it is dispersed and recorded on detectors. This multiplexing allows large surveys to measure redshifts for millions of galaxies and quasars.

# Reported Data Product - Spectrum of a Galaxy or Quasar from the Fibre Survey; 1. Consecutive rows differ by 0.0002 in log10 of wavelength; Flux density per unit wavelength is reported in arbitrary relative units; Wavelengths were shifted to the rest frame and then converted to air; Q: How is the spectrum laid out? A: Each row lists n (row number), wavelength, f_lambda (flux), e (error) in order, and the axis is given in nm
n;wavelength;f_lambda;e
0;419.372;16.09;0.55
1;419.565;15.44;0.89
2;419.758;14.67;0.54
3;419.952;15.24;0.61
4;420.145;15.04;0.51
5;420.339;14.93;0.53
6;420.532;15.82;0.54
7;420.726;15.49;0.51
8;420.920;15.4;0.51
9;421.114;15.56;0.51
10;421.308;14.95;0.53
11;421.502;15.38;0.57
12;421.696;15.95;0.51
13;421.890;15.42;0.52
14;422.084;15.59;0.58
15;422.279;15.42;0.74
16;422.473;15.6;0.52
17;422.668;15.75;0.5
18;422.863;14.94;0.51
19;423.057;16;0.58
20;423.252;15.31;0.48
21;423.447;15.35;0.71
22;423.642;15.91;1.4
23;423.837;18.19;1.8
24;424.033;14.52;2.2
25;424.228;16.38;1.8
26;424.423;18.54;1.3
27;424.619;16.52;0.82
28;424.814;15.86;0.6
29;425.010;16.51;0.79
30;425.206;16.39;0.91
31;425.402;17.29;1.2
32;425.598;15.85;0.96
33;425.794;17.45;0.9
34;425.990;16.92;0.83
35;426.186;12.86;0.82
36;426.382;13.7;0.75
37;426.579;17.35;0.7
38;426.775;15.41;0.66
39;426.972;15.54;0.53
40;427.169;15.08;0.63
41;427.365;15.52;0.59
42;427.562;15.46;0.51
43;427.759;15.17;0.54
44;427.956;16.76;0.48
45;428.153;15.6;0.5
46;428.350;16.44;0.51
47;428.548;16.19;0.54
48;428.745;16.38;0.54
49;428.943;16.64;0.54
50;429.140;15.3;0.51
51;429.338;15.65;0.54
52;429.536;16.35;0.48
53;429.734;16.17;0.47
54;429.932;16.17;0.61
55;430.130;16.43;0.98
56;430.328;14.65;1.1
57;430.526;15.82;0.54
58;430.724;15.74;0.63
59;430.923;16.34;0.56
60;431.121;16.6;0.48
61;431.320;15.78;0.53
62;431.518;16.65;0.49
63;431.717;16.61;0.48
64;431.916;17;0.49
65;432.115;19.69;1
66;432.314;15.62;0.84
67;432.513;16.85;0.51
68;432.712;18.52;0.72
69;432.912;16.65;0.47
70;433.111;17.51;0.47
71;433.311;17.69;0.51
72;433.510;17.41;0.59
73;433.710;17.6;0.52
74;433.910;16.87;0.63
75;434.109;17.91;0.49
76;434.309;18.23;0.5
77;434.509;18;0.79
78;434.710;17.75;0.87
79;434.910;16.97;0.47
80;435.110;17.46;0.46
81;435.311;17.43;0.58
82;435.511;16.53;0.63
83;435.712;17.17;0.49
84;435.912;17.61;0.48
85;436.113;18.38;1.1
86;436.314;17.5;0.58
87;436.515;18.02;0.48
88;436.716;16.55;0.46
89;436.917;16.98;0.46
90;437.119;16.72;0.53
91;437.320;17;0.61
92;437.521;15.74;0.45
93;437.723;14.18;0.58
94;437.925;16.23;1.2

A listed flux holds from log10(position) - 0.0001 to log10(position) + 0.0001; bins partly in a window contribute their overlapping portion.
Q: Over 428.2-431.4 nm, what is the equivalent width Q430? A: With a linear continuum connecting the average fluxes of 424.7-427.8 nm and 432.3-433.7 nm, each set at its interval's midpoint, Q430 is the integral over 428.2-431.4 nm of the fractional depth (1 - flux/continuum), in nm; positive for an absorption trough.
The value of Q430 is 0.11 nm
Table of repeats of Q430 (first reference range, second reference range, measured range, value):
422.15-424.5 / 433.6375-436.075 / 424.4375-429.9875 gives 0.165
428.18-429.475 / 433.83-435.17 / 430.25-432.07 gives 0.050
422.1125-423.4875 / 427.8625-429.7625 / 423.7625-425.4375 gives -0.103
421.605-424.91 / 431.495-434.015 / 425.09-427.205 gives 0.069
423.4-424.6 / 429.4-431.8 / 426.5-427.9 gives 0.057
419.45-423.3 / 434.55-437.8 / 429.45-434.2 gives -0.063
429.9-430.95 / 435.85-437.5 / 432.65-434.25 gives -0.097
